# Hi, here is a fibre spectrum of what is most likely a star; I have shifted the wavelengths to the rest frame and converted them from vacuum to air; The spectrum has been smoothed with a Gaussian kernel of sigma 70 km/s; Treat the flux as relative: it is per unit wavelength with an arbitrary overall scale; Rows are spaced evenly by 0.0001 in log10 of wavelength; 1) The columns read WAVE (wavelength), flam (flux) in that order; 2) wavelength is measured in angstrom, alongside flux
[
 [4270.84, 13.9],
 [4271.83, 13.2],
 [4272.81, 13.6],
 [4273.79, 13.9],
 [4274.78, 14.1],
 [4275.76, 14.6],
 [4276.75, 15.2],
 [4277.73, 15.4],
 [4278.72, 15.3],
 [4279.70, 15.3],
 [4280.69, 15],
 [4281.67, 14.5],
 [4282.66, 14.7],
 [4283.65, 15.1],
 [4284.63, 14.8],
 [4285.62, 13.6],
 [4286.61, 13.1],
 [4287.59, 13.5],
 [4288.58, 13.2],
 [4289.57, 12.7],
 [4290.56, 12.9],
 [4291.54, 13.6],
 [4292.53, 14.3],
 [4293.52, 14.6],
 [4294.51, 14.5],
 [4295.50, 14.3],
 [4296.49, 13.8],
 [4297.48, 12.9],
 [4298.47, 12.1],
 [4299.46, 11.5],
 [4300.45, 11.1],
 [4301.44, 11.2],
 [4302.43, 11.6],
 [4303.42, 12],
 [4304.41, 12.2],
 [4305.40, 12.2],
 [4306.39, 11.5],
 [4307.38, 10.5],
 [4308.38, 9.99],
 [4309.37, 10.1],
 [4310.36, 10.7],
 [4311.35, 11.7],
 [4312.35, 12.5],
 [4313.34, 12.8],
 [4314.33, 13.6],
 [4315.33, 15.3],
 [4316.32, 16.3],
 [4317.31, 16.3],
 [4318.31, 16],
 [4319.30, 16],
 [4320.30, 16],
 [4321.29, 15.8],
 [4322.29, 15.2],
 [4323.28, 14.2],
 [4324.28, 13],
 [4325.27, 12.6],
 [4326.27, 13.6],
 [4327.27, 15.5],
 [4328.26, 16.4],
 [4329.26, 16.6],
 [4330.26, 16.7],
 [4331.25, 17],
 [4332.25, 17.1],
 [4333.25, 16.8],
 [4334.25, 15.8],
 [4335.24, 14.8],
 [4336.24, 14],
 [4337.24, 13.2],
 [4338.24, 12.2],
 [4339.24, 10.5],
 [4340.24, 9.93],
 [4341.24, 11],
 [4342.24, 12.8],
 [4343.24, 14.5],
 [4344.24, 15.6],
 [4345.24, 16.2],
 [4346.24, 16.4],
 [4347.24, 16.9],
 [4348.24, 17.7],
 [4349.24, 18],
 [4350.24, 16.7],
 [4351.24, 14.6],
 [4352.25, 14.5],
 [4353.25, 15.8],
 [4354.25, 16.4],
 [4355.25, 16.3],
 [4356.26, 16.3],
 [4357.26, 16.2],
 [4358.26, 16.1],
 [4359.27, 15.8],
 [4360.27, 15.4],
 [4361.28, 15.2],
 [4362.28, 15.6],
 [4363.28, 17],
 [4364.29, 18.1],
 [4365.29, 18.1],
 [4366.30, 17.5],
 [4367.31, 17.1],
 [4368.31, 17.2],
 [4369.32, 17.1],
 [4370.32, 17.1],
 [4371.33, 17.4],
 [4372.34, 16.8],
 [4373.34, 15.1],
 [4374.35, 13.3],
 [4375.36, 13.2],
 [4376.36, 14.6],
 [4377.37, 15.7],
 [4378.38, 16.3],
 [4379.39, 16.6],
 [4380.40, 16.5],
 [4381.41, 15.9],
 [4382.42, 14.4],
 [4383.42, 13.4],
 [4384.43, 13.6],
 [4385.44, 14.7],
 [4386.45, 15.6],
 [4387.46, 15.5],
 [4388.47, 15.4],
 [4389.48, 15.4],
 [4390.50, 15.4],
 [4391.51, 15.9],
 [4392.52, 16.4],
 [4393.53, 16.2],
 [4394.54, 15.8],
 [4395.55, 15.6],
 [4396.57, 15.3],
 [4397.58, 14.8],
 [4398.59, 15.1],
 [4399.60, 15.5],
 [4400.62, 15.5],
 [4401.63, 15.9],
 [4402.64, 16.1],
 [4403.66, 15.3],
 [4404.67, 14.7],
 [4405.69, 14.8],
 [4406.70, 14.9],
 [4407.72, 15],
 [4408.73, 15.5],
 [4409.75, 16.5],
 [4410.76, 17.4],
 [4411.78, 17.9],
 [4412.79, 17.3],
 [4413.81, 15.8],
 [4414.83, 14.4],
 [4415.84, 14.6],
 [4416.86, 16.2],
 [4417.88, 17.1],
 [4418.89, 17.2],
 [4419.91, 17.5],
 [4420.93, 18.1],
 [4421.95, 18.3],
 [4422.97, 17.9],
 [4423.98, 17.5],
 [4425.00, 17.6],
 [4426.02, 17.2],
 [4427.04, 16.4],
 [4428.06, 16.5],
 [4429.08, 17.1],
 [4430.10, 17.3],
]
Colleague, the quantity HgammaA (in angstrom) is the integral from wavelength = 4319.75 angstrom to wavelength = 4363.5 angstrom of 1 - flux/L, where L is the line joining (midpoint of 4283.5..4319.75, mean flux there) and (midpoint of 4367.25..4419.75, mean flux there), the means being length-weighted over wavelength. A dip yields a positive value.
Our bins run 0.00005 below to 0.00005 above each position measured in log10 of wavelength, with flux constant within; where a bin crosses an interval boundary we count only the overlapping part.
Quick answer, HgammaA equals -2.96 angstrom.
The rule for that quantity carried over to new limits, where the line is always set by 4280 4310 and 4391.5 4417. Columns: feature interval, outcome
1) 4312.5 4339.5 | -2.5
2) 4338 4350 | -0.2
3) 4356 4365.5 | -1.1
